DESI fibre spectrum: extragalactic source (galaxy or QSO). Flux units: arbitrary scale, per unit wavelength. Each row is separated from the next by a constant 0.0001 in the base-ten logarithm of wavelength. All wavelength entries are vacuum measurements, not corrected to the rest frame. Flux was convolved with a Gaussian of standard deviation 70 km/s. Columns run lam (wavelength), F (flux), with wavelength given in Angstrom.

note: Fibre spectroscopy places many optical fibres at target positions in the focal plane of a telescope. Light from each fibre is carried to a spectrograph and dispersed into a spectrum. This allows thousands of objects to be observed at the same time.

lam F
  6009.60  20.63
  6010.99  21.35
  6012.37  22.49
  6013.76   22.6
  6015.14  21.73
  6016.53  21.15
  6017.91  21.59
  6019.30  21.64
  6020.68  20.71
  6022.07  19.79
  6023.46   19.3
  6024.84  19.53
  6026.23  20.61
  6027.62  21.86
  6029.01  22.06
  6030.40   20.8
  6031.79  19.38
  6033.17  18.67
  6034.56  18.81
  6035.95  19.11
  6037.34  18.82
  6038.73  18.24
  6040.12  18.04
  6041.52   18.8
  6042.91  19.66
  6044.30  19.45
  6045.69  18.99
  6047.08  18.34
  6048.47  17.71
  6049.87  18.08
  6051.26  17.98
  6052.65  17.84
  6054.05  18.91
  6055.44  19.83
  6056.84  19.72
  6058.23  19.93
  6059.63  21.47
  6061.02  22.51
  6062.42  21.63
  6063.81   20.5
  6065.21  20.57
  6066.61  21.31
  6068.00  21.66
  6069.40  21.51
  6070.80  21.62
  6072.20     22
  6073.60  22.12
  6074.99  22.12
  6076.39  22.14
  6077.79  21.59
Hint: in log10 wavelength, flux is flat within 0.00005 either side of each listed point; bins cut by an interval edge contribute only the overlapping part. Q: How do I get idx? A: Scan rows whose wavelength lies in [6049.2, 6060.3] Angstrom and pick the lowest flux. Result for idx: 17.84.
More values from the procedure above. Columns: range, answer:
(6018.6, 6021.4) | 20.71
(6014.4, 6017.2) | 21.15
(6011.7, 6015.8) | 21.73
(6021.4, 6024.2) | 19.3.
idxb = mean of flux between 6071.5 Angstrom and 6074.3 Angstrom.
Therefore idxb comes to 22.1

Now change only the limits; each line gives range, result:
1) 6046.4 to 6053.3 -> 18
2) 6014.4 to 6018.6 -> 21.5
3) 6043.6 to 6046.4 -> 19.3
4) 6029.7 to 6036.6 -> 19.4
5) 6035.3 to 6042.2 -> 18.6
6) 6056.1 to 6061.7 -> 20.9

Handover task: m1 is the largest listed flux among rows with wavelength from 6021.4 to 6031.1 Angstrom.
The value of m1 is 22.06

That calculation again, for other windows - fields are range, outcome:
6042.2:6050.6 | 19.66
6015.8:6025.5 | 21.64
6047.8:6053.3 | 18.08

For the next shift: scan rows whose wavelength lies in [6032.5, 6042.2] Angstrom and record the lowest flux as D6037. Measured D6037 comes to 18.04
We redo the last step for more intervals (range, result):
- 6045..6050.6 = 17.71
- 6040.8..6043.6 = 18.8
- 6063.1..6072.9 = 20.5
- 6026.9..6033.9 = 18.67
